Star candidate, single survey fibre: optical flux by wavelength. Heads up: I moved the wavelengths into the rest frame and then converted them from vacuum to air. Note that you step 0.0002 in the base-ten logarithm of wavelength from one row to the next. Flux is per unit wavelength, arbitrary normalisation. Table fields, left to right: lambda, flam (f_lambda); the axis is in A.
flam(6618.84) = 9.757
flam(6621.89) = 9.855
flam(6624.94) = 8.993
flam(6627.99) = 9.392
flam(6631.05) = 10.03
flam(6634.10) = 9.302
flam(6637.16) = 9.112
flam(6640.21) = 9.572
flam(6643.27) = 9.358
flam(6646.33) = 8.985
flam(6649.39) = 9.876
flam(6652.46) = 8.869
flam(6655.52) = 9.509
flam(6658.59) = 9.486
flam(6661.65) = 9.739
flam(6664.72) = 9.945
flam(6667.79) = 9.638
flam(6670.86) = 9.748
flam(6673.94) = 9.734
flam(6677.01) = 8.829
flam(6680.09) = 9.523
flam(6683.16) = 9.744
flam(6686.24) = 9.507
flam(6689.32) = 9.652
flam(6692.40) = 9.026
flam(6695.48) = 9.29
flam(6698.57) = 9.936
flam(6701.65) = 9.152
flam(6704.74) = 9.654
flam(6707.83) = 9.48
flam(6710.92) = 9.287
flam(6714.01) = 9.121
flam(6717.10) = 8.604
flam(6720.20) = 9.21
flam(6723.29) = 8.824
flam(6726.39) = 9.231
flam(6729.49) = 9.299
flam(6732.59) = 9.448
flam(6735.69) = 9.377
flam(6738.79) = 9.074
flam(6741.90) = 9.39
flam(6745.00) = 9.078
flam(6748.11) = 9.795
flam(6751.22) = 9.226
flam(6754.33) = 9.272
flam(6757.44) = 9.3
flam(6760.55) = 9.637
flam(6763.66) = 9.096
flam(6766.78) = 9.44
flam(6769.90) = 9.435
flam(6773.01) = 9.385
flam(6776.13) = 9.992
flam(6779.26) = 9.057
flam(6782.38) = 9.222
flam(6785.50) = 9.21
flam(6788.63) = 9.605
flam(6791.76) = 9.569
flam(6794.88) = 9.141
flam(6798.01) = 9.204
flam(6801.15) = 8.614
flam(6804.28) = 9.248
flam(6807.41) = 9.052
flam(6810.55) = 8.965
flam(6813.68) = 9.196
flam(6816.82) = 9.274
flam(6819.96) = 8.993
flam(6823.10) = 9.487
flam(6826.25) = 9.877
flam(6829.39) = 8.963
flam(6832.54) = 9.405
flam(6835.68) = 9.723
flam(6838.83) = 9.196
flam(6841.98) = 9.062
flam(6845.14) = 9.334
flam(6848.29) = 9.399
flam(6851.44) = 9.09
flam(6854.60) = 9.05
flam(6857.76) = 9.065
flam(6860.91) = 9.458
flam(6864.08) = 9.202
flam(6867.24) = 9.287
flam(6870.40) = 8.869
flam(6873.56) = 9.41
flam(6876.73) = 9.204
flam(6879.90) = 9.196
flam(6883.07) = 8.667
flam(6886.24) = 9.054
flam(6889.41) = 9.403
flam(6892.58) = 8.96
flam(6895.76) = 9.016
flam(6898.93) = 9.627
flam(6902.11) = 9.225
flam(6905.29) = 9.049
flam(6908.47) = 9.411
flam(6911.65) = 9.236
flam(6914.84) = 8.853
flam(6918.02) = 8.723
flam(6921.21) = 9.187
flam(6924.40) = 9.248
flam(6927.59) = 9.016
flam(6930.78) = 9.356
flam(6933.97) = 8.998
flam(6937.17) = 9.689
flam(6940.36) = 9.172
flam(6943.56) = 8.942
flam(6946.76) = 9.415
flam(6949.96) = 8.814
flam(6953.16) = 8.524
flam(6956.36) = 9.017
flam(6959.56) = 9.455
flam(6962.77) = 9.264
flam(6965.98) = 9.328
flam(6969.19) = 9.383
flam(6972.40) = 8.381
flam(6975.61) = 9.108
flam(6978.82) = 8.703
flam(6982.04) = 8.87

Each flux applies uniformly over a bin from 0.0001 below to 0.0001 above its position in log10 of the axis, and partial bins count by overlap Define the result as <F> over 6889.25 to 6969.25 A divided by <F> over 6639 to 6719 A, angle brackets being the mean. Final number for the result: 0.97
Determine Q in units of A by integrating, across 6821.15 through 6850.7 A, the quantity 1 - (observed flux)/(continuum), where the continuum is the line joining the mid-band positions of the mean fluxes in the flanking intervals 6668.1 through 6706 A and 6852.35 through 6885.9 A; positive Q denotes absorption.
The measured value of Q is -0.55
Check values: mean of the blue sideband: 9.49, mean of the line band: 9.37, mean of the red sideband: 9.14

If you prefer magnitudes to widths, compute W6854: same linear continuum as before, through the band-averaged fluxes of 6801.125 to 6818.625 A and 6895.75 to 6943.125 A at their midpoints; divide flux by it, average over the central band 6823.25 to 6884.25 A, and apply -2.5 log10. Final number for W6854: -0.01 mag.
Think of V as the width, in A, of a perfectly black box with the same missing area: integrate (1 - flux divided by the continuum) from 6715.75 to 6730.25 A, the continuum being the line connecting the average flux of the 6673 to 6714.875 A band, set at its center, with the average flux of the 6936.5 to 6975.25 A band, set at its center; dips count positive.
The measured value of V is 0.6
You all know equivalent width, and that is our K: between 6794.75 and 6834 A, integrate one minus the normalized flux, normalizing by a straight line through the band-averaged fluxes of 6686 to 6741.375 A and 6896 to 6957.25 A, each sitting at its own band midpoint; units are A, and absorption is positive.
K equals 0.1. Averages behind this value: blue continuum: 9.28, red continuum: 9.13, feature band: 9.19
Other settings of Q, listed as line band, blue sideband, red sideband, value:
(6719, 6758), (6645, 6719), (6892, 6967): 0.39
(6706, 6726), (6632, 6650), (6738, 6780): 0.58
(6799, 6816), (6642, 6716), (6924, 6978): 0.48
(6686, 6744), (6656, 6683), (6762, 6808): 1.13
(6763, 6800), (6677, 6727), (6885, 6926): -0.44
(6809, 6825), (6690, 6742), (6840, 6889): -0.01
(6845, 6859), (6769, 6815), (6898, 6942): 0.08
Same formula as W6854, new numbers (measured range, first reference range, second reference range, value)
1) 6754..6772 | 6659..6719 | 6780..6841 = -0.005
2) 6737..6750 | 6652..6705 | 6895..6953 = 0.010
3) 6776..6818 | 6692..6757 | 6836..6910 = 0.003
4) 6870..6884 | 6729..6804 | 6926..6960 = 0.011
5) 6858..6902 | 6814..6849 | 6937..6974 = 0.007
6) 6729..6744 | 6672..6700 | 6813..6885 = 0.010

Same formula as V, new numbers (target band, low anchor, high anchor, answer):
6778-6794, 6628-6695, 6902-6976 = -0.02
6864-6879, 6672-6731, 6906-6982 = -0.06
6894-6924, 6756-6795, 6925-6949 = 0.32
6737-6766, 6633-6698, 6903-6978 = 0.08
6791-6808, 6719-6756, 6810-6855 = 0.28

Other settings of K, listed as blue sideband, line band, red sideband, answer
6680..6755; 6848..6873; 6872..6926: 0.02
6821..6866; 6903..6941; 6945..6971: 0.12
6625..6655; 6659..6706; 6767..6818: -0.99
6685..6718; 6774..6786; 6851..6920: -0.16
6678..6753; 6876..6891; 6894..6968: 0.15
